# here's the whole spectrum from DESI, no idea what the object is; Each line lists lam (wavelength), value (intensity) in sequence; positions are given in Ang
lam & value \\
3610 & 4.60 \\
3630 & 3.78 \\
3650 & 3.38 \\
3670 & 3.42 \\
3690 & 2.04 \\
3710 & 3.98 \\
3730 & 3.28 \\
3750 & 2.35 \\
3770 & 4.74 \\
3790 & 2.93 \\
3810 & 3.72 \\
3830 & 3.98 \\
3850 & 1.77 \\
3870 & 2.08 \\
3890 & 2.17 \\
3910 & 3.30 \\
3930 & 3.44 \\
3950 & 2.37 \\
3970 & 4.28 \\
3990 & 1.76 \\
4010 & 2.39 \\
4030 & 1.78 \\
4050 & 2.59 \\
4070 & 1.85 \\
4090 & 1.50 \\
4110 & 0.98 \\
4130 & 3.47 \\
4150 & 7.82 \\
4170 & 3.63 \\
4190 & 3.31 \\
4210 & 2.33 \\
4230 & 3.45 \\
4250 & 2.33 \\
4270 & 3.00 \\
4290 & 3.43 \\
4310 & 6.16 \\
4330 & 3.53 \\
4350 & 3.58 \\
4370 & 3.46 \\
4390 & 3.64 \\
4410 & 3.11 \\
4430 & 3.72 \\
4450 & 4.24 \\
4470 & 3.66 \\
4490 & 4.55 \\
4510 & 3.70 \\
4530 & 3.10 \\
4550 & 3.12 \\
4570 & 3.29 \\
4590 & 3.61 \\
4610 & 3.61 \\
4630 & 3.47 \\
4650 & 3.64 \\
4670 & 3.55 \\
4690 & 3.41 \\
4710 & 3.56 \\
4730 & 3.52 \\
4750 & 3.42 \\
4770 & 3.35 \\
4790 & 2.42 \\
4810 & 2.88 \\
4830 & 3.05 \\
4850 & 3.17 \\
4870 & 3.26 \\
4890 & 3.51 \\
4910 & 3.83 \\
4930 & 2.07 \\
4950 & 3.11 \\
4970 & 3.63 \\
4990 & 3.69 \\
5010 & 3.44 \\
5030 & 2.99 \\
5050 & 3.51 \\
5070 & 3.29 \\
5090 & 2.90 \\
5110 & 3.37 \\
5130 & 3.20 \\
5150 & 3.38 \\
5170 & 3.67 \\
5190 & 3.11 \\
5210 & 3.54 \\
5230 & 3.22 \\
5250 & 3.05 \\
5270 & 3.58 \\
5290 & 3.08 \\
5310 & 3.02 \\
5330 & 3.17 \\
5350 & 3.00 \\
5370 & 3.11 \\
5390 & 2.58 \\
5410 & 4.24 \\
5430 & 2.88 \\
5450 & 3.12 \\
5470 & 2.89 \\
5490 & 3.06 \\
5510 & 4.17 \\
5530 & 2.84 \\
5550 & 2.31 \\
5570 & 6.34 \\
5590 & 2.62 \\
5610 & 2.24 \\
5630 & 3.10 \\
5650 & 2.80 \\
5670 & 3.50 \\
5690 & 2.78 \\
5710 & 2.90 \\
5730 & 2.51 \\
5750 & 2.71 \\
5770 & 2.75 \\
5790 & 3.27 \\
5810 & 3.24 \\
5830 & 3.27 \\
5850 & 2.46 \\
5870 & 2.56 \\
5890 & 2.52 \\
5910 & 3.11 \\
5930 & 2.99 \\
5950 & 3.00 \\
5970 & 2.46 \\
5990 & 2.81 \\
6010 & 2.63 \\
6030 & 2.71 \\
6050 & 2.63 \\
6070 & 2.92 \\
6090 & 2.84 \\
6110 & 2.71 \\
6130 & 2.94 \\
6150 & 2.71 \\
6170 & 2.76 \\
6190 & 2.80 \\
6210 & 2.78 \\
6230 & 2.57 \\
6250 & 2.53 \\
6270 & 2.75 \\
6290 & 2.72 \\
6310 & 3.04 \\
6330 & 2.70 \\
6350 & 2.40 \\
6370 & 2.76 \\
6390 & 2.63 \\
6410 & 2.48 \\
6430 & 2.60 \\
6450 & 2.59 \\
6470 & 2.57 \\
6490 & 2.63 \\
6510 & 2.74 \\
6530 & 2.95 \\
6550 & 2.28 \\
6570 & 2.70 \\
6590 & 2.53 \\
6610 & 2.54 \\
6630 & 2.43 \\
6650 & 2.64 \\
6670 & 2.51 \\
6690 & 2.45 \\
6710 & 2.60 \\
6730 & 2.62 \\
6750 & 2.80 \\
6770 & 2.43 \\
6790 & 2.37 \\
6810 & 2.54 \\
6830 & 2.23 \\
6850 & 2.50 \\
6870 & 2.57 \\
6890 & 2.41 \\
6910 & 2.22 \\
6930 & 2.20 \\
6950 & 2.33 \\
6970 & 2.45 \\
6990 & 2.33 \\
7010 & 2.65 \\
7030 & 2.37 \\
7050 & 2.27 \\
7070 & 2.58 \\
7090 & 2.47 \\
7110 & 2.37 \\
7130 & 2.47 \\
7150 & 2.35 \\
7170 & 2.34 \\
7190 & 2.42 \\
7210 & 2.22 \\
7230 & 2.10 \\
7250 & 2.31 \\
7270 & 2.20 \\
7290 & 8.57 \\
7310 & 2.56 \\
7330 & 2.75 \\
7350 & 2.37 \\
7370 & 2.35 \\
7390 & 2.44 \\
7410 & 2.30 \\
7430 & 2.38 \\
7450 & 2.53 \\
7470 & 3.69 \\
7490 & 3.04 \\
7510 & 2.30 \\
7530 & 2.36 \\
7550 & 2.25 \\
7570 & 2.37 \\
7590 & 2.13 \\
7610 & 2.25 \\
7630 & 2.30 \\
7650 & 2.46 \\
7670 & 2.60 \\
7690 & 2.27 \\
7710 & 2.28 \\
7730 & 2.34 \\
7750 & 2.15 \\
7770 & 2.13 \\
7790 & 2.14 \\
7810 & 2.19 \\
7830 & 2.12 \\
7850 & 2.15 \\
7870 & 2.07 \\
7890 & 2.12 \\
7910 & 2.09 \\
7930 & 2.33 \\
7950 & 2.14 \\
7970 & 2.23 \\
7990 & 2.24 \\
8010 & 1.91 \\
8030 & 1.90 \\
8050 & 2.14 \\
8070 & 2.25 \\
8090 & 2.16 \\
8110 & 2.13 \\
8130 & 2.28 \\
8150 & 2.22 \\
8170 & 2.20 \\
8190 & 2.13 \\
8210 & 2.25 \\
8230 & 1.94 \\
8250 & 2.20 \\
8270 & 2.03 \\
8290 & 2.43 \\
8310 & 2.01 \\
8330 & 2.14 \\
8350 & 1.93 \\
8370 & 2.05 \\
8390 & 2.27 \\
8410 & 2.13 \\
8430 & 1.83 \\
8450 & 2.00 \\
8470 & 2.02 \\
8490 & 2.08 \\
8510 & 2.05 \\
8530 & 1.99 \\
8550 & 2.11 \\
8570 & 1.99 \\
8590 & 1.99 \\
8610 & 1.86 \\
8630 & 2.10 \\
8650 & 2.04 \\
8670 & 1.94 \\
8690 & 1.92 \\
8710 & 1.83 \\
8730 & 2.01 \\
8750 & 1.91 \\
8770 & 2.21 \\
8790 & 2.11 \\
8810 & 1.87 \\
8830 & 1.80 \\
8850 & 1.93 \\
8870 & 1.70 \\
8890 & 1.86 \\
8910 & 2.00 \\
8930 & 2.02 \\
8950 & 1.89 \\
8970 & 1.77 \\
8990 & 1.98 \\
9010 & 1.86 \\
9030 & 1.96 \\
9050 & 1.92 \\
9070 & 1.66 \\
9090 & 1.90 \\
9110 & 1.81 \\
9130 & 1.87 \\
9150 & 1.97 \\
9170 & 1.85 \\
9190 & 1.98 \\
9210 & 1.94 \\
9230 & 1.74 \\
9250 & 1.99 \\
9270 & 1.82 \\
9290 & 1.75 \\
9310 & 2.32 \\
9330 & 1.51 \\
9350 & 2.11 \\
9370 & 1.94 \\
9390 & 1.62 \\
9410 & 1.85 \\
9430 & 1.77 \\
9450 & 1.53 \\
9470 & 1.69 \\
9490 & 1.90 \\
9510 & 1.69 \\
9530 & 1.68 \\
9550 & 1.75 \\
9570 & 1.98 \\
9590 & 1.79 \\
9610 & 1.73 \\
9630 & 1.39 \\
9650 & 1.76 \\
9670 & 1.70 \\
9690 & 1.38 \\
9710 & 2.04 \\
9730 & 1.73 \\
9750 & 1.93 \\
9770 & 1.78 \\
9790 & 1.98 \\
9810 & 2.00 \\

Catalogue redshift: 0.112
